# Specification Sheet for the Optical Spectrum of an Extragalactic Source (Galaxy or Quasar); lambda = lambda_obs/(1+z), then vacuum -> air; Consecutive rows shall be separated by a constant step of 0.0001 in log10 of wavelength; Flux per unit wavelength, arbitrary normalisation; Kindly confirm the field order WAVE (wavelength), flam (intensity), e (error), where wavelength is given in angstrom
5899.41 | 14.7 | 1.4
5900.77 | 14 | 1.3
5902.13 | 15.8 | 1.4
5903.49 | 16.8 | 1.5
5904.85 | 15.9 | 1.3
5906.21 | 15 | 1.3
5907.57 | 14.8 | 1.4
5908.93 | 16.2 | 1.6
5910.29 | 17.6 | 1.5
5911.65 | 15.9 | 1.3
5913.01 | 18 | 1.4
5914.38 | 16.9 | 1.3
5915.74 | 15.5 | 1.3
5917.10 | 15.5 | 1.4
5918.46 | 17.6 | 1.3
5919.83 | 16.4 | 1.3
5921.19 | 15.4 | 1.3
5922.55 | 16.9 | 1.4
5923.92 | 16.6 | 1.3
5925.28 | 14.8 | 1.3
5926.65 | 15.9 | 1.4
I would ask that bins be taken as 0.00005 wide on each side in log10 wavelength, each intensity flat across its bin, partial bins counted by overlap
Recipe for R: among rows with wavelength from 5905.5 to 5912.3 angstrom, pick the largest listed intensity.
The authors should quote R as 17.6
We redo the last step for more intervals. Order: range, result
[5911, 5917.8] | 18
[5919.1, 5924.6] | 16.9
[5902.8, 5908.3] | 16.8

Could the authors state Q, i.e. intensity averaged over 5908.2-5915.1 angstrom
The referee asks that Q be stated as 16.9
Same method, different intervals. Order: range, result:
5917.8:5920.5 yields 17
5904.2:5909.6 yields 15.5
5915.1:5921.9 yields 16.1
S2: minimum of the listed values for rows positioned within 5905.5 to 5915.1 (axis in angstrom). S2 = 14.8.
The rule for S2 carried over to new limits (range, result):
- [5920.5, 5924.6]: 15.4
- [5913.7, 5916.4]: 15.5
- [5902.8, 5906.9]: 15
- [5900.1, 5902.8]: 14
